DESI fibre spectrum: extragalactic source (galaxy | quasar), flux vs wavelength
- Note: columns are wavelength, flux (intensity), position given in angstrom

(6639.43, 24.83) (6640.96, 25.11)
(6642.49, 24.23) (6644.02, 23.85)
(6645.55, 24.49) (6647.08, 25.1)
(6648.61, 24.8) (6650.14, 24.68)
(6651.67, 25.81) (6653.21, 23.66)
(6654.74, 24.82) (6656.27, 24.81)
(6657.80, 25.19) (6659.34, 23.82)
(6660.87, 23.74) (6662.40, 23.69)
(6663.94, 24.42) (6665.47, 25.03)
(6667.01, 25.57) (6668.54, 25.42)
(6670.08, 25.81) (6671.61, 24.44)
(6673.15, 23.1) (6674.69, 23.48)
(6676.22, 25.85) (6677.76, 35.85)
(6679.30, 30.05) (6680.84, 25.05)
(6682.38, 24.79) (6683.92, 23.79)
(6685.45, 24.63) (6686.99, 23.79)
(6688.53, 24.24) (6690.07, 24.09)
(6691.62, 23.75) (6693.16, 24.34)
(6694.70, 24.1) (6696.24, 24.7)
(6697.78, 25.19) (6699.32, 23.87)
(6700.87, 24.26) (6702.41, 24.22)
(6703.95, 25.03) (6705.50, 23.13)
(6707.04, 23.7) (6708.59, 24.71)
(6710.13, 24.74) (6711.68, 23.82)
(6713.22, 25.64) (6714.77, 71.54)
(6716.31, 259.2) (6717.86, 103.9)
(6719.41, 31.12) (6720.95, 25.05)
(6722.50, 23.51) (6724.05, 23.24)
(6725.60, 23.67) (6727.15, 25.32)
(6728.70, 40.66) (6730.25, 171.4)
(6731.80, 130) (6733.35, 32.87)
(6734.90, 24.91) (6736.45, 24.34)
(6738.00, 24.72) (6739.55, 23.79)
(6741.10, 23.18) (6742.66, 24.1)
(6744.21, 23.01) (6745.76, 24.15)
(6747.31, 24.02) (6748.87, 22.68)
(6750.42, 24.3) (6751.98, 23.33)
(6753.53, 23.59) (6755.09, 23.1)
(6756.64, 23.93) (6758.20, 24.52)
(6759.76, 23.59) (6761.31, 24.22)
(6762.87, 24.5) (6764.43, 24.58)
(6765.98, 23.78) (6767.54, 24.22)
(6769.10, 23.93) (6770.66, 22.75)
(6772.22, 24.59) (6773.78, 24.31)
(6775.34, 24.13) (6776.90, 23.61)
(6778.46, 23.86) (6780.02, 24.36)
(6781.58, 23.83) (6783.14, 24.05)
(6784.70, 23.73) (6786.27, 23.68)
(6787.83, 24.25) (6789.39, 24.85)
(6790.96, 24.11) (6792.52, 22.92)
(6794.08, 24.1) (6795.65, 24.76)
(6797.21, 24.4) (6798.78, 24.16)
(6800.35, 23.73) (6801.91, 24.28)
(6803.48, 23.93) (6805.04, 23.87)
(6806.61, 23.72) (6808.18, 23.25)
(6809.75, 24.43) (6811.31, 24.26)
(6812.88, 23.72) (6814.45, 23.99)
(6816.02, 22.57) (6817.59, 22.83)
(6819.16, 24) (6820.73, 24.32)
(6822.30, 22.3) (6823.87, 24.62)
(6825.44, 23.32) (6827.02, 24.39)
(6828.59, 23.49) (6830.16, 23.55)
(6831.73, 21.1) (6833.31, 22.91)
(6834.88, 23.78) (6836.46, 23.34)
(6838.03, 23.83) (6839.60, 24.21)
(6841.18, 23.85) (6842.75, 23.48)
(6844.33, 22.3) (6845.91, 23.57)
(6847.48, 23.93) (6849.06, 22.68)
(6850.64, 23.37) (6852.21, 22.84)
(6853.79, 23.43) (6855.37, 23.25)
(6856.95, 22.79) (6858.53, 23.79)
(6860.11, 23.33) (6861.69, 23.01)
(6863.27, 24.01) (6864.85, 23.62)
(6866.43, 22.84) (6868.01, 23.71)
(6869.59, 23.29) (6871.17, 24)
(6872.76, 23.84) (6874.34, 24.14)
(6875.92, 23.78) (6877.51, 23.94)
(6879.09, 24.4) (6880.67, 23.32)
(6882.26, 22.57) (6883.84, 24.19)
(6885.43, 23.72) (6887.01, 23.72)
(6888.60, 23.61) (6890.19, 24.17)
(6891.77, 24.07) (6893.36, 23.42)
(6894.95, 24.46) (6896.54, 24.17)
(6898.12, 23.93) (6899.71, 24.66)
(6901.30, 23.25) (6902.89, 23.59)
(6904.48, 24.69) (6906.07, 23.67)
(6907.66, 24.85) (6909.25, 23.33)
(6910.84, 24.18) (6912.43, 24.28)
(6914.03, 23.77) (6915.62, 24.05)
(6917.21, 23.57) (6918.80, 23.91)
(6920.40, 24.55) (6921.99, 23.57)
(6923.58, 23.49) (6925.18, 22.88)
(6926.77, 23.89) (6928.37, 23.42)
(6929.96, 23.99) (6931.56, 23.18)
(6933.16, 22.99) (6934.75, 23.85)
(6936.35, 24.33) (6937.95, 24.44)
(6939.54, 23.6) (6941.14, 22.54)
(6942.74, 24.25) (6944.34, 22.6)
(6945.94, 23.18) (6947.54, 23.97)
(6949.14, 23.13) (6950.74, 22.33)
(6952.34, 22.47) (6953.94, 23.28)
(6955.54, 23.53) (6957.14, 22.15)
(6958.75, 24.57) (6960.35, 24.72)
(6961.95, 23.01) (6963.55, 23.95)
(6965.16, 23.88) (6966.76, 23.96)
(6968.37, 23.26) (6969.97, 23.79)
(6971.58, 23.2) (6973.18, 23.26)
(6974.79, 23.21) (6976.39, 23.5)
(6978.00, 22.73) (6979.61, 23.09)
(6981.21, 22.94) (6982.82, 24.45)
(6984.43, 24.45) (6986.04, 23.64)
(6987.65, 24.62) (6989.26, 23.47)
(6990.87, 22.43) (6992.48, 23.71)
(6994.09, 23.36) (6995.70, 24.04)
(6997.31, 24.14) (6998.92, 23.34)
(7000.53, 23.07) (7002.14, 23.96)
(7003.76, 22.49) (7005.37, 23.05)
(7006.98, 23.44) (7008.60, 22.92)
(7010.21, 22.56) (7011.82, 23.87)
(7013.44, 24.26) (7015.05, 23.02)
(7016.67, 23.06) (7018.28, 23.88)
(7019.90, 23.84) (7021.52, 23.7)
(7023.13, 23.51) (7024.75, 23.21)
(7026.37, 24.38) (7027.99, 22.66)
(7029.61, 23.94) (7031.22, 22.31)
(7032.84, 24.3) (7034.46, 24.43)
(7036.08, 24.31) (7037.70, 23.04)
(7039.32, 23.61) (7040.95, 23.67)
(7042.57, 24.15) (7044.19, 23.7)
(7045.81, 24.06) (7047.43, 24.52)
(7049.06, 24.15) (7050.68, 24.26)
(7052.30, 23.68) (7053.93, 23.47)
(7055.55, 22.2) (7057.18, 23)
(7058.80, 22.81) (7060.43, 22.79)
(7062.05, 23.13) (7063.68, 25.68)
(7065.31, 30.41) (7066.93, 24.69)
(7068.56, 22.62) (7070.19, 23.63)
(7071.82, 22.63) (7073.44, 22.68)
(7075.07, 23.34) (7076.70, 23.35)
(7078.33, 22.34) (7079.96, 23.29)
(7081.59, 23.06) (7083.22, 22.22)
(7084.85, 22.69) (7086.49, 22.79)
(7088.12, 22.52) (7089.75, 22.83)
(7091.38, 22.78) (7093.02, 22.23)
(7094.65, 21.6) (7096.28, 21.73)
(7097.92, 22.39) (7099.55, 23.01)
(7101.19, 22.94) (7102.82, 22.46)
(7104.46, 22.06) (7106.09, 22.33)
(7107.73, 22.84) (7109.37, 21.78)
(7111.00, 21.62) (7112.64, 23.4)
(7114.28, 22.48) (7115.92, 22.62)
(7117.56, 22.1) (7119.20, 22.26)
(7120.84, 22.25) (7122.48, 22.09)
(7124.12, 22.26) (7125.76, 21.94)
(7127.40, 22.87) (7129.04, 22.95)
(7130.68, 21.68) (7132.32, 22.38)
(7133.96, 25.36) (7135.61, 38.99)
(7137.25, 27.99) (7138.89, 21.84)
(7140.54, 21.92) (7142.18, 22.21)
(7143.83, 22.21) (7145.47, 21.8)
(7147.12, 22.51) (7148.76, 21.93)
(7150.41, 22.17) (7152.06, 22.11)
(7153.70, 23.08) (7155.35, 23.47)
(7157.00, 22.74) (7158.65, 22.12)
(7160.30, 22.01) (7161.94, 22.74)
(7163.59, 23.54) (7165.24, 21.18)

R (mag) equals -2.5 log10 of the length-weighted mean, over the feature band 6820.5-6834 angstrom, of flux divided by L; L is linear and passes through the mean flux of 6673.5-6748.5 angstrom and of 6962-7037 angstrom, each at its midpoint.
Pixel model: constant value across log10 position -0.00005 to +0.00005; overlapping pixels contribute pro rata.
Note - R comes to 0.35 mag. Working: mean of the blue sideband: 37.9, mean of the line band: 23.3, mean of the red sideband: 23.5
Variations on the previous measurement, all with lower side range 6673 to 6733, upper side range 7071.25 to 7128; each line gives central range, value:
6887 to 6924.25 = 0.30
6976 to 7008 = 0.17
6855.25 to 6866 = 0.40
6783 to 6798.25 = 0.47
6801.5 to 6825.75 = 0.45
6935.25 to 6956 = 0.26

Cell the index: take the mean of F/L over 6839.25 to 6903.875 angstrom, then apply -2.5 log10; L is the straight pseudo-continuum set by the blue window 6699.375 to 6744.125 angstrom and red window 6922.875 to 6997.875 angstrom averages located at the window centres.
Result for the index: 0.33 mag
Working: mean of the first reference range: 46.6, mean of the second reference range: 23.5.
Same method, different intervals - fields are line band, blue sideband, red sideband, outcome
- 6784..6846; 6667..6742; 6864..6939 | 0.26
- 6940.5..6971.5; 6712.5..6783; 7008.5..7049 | 0.17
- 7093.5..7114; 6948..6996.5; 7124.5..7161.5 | 0.05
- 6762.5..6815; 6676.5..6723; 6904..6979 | 0.32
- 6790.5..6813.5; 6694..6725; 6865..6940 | 0.37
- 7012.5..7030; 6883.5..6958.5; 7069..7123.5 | -0.02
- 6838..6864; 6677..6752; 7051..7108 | 0.35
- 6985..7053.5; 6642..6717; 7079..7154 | 0.04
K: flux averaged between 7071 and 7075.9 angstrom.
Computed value 22.9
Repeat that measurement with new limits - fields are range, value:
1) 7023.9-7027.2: 23.7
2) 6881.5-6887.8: 23.6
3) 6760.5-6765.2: 24.4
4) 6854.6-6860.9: 23.3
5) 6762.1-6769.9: 24.2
